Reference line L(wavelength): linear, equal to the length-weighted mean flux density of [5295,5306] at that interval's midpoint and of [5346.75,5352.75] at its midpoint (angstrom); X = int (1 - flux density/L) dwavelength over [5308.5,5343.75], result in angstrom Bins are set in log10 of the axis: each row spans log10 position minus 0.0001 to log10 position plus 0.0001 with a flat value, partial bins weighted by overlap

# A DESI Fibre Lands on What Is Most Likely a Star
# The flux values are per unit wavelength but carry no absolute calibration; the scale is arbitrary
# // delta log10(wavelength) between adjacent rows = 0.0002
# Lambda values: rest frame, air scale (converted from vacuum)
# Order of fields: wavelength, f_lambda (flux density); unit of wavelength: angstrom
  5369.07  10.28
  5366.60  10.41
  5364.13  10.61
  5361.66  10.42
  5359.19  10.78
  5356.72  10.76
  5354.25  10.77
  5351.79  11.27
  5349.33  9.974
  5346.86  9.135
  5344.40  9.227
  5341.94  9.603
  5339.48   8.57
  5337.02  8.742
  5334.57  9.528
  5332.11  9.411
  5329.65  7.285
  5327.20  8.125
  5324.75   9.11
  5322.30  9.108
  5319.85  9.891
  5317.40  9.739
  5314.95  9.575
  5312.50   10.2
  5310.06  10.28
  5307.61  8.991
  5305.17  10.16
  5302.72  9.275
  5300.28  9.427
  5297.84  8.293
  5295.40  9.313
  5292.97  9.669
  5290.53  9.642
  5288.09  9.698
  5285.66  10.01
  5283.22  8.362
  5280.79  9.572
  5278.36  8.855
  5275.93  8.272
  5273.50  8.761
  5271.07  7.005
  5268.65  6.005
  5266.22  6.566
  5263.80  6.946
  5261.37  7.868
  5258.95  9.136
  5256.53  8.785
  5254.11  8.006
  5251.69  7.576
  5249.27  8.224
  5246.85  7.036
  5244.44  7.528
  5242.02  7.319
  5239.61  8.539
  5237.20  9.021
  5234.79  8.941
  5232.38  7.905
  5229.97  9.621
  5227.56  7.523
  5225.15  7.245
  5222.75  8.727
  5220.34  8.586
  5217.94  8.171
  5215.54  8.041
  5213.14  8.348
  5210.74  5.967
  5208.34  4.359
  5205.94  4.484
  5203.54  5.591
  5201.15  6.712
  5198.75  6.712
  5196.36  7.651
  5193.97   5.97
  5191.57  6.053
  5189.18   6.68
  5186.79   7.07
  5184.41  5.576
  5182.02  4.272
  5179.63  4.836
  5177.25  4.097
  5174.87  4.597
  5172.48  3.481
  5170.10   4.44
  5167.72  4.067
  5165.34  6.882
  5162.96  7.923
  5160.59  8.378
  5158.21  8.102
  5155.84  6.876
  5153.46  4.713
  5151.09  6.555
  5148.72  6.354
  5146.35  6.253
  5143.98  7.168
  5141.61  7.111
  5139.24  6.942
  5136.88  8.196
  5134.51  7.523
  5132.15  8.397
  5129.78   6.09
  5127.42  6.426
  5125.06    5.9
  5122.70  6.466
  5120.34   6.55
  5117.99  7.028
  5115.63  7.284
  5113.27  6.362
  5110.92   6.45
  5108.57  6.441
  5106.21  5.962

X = 1.9 angstrom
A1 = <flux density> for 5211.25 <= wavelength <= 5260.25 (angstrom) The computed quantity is 8.18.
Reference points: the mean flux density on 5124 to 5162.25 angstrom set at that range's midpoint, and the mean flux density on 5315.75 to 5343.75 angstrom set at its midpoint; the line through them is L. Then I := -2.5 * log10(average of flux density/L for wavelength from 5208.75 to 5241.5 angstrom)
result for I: -0.03 mag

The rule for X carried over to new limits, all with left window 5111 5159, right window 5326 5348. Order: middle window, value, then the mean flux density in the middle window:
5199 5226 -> 2.40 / 6.92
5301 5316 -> -2.07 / 9.74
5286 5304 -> -2.02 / 9.37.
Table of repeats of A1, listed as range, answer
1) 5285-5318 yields 9.58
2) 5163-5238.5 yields 6.53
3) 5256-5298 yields 8.49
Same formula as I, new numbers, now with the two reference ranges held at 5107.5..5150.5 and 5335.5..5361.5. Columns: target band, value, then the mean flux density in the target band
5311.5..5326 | -0.01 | 9.59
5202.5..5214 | 0.37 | 5.67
